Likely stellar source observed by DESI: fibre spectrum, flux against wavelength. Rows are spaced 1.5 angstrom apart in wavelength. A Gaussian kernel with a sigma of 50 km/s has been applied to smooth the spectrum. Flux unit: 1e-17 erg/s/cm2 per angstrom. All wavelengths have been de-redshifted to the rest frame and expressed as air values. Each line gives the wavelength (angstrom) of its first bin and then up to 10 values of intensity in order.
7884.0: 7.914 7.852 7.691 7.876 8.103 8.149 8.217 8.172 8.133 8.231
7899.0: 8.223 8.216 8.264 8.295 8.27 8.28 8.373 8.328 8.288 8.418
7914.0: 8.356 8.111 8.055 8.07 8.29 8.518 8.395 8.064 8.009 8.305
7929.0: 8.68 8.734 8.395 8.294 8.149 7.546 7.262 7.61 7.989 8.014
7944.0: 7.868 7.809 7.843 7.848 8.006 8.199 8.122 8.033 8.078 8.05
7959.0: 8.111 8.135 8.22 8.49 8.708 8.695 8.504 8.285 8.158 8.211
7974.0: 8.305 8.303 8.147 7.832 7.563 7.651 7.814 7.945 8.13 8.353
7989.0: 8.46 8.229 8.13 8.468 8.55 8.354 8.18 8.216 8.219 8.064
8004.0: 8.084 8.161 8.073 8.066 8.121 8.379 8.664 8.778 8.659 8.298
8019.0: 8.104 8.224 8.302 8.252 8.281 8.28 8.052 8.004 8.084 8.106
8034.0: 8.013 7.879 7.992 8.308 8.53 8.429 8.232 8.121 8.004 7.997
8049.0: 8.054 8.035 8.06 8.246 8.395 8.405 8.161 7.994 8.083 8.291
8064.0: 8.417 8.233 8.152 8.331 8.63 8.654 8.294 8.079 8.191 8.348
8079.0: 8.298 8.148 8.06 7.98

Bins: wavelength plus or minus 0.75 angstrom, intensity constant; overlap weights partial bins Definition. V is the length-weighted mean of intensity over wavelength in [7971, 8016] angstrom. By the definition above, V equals 8.2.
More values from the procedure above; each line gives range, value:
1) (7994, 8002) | 8.3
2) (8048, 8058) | 8.19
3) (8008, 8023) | 8.36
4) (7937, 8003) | 8.12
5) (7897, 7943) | 8.2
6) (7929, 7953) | 8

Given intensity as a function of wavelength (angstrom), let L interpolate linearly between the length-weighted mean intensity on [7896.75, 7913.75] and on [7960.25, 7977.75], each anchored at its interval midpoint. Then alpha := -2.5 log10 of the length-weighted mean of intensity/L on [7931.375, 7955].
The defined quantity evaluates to 0.05 mag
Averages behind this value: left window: 8.29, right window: 8.35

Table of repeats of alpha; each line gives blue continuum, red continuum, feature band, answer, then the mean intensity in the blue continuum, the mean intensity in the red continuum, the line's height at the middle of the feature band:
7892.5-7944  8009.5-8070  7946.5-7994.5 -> 0.01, 8.19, 8.23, 8.21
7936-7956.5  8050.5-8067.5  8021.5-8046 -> 0.00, 7.87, 8.21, 8.14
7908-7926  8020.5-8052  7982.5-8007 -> 0.00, 8.26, 8.15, 8.19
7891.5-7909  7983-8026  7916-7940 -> 0.01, 8.24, 8.27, 8.25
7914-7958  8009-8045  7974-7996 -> 0.01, 8.09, 8.25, 8.18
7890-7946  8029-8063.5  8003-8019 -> -0.02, 8.17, 8.15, 8.16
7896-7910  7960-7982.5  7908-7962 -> 0.02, 8.27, 8.21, 8.24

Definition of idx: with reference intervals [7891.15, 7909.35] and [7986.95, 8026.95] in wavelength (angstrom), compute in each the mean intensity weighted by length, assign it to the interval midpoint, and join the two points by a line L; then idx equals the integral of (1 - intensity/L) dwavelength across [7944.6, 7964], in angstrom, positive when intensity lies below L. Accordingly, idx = 0.5 angstrom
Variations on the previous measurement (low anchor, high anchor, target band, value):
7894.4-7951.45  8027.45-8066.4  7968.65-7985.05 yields 0.3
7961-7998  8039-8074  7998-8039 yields 0.1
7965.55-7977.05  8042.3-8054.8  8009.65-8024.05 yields -0.3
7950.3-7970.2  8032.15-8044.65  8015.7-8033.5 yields 0.0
